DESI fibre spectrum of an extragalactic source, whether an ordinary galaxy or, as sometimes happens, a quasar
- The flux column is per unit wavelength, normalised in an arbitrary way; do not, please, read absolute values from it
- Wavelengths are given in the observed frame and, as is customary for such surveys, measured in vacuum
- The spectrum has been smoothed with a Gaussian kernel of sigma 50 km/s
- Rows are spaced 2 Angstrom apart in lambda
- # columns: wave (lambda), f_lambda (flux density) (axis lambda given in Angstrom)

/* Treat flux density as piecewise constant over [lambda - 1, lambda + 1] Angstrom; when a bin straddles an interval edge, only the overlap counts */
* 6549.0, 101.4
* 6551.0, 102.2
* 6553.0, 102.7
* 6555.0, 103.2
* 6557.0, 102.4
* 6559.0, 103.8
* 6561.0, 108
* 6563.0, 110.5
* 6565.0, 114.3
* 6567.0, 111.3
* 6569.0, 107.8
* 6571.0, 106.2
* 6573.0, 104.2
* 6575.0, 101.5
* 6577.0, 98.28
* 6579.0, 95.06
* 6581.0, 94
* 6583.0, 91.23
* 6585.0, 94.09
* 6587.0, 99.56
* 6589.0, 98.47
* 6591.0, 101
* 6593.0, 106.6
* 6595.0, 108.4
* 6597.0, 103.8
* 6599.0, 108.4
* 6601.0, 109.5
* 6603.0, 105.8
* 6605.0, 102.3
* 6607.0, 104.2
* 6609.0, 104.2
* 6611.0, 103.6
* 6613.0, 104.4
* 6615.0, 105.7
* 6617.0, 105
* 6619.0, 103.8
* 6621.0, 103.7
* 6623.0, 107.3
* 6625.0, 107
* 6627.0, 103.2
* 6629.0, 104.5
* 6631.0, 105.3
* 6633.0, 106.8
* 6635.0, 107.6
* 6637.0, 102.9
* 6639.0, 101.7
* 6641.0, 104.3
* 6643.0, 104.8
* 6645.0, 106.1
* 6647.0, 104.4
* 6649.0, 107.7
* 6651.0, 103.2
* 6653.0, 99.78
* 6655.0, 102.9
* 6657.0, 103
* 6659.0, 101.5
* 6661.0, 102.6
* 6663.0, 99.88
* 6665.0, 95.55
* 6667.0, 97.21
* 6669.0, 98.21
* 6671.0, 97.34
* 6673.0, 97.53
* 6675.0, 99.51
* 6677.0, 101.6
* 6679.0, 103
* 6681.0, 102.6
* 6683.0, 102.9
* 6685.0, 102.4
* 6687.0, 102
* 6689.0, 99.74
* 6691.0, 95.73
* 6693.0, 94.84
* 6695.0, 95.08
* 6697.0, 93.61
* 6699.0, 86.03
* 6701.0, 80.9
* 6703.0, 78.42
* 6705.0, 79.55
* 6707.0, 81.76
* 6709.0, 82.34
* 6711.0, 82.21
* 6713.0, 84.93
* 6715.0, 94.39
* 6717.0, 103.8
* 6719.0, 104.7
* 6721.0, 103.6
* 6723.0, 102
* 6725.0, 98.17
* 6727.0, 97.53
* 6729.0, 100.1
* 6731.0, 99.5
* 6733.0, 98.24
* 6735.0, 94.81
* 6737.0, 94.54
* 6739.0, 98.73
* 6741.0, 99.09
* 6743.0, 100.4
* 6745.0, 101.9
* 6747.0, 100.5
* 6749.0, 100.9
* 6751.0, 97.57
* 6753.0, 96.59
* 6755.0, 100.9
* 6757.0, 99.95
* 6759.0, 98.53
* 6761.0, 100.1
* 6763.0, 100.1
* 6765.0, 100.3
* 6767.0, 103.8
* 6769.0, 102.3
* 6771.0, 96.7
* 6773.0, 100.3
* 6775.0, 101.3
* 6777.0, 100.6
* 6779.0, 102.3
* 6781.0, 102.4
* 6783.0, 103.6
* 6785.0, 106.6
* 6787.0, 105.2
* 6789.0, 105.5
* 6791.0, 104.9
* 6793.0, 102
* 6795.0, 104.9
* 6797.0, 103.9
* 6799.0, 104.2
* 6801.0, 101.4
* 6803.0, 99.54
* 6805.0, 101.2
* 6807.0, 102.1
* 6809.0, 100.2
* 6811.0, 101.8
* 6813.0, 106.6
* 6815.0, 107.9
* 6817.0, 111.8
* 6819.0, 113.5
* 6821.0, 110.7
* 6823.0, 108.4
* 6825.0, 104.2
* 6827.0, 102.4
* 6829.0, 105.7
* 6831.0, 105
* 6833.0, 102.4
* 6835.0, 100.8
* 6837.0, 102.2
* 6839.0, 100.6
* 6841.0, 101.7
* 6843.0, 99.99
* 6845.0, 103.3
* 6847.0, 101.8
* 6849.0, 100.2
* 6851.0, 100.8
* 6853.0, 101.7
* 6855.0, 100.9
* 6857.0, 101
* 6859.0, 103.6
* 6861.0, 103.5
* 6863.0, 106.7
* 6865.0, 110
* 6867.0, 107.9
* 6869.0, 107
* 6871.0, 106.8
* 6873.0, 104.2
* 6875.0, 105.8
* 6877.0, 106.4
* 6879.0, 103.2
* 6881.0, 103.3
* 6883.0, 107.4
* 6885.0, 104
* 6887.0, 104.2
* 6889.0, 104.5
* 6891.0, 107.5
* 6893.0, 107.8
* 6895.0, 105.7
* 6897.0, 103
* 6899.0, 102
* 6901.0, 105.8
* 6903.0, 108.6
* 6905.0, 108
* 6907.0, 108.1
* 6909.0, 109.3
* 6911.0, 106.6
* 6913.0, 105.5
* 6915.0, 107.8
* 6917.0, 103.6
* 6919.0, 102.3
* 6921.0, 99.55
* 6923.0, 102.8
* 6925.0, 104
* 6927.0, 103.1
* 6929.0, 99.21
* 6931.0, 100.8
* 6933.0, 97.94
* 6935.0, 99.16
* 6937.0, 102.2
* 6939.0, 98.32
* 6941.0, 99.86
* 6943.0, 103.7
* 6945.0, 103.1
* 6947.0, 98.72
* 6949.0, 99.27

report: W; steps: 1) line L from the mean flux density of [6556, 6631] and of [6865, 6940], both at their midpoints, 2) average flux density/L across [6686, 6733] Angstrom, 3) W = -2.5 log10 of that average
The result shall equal 0.12 mag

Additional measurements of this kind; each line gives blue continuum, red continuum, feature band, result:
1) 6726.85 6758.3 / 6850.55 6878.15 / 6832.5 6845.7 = 0.02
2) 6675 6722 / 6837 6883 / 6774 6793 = -0.05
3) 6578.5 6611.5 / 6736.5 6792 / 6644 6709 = 0.05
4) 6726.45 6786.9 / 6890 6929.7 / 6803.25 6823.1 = -0.04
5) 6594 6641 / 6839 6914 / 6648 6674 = 0.05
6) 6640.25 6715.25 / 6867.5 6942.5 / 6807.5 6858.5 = -0.02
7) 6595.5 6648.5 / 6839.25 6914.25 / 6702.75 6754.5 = 0.10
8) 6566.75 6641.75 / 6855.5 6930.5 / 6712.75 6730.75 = 0.05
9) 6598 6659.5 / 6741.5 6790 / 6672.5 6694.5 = 0.03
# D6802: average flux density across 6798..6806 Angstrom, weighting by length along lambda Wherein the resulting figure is 102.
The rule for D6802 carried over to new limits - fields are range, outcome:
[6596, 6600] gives 106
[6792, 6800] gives 104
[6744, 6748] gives 101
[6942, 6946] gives 103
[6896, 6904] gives 105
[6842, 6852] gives 101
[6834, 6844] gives 101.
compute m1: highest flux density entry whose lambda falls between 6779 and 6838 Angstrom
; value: 113.5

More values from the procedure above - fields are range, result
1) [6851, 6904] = 110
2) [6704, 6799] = 106.6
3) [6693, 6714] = 95.08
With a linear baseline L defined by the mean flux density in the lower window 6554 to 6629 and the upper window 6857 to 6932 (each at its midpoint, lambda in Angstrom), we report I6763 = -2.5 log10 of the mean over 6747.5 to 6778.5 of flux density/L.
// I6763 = 0.05 mag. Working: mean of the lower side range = 104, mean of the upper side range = 105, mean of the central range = 100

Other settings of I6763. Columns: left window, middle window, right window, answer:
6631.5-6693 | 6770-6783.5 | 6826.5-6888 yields 0.02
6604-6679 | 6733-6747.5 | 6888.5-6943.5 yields 0.05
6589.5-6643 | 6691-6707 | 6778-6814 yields 0.19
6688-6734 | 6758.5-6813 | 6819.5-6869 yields -0.03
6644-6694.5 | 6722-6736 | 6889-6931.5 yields 0.03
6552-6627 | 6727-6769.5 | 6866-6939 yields 0.05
